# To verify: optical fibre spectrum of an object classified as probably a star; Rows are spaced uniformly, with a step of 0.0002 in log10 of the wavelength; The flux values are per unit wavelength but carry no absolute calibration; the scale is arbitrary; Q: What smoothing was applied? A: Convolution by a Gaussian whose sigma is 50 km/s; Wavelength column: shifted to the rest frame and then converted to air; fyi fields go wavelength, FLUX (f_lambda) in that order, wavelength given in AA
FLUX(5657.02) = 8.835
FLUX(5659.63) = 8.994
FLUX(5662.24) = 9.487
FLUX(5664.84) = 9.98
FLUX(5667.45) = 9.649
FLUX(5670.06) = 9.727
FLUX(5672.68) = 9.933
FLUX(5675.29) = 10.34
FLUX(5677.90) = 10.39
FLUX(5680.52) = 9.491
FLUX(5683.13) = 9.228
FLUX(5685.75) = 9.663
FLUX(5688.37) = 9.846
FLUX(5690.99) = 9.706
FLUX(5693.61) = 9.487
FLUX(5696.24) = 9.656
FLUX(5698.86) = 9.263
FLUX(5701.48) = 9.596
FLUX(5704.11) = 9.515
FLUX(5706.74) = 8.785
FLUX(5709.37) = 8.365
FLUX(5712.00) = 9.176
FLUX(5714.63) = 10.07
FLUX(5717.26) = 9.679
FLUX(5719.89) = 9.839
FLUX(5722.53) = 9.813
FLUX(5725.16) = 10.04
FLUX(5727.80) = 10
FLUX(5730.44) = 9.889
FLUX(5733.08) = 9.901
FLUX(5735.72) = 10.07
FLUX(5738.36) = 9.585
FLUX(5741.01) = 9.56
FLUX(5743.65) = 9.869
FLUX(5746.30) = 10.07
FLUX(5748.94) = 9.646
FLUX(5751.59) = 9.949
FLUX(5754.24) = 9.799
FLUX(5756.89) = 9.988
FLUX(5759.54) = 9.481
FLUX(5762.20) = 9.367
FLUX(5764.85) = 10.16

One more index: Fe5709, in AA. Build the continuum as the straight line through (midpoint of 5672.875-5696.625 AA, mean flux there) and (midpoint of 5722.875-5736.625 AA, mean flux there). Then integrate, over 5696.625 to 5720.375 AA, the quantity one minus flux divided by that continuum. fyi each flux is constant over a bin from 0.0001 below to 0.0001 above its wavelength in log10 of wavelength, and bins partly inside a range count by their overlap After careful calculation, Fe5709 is 1.2 AA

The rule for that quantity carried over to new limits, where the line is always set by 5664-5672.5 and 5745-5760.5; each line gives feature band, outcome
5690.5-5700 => 0.3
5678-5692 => 0.2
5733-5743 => 0.1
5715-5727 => -0.1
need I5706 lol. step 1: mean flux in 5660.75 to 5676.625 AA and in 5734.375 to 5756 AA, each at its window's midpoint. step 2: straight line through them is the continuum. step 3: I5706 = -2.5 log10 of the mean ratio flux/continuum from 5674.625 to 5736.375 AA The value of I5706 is 0.02 mag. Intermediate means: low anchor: 9.85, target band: 9.65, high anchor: 9.82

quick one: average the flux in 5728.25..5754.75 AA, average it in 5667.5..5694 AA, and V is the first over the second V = 1.01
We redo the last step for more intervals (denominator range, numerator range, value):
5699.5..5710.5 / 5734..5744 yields 1.07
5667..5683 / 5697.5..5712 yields 0.92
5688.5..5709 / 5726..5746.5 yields 1.05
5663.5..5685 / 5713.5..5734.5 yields 1.01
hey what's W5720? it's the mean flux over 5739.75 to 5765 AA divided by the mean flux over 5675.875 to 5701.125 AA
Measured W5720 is 1.01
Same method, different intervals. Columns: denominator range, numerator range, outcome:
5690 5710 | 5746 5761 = 1.05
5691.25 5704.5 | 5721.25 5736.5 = 1.05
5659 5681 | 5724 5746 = 1.01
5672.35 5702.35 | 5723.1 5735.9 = 1.03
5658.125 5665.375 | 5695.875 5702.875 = 1.01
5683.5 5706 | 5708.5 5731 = 1.01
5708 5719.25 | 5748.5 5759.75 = 1.05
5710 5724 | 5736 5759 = 1.02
